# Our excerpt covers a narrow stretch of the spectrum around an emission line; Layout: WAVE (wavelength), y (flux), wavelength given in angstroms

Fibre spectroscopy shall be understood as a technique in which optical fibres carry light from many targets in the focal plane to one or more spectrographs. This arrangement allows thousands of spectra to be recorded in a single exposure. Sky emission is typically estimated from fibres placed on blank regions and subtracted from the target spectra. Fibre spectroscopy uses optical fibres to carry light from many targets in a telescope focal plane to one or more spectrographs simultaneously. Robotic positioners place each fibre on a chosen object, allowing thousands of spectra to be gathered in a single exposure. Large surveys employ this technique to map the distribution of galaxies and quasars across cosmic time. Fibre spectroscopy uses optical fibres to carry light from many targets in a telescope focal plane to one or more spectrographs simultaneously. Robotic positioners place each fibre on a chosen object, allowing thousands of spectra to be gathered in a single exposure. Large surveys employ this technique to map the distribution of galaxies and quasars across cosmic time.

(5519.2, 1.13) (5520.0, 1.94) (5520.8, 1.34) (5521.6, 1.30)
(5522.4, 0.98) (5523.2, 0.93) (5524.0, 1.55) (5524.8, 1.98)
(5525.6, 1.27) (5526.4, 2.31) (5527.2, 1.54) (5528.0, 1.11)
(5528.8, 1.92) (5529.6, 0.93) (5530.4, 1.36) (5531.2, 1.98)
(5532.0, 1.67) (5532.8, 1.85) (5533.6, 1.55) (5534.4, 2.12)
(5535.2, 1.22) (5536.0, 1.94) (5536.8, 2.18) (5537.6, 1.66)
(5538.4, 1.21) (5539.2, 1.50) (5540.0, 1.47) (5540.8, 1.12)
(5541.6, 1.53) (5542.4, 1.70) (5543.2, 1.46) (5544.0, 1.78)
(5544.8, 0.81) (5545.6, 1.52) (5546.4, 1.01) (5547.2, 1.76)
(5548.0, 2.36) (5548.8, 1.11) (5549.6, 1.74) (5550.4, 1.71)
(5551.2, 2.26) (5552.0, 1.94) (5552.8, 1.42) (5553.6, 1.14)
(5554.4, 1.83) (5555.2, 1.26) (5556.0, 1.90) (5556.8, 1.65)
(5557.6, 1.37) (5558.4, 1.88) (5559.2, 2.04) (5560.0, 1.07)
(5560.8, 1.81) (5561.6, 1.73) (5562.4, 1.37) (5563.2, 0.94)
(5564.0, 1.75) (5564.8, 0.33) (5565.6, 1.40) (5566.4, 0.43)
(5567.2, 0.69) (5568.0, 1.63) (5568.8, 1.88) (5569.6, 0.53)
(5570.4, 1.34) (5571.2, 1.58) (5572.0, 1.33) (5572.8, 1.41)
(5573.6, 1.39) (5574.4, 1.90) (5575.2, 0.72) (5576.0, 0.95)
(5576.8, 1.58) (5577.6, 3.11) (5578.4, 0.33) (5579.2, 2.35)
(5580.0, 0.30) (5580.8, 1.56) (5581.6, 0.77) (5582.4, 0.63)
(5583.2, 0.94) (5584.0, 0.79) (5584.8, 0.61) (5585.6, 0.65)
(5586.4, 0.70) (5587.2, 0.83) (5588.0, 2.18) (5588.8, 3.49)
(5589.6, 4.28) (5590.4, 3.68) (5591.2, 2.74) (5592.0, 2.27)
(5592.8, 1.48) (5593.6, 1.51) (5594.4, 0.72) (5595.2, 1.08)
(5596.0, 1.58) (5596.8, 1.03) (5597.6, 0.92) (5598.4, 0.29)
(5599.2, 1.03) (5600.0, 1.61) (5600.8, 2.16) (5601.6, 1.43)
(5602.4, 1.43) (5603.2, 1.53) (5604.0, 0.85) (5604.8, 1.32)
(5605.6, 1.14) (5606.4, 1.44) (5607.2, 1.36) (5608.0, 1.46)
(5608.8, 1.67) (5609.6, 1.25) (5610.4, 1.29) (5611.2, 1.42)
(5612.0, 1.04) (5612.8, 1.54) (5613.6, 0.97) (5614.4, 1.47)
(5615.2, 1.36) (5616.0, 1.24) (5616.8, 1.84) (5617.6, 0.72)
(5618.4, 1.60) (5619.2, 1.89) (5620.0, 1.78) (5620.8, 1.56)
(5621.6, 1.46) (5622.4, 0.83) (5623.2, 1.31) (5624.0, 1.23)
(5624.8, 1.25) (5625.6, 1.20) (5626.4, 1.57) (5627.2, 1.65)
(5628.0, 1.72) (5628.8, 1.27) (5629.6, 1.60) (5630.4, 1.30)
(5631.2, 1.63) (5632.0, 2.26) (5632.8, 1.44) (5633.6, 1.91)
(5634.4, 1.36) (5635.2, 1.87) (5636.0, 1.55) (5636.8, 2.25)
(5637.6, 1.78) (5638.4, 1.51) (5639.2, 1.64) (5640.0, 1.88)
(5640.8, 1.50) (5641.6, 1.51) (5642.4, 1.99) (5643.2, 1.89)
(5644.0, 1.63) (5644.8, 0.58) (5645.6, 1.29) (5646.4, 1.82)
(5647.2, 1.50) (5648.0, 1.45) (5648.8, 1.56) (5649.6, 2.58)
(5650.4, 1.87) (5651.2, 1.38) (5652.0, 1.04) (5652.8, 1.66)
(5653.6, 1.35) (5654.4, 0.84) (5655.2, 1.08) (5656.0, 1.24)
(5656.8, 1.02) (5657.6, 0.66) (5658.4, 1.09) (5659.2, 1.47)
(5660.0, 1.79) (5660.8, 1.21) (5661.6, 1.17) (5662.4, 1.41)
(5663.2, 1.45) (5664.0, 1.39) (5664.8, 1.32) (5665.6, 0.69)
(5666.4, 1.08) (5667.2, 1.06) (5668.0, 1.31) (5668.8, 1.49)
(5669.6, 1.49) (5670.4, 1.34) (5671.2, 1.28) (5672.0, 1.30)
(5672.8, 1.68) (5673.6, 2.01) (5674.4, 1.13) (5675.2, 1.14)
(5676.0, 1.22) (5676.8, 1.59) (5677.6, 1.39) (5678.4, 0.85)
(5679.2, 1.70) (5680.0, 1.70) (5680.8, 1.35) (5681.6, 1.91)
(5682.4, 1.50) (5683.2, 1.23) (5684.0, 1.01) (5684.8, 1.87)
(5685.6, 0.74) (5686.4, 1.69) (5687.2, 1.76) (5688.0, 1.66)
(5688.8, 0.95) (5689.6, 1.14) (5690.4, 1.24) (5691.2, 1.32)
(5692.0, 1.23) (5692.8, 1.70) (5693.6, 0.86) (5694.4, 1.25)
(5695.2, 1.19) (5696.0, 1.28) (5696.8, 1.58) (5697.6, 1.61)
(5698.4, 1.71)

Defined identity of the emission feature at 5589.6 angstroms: H-beta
